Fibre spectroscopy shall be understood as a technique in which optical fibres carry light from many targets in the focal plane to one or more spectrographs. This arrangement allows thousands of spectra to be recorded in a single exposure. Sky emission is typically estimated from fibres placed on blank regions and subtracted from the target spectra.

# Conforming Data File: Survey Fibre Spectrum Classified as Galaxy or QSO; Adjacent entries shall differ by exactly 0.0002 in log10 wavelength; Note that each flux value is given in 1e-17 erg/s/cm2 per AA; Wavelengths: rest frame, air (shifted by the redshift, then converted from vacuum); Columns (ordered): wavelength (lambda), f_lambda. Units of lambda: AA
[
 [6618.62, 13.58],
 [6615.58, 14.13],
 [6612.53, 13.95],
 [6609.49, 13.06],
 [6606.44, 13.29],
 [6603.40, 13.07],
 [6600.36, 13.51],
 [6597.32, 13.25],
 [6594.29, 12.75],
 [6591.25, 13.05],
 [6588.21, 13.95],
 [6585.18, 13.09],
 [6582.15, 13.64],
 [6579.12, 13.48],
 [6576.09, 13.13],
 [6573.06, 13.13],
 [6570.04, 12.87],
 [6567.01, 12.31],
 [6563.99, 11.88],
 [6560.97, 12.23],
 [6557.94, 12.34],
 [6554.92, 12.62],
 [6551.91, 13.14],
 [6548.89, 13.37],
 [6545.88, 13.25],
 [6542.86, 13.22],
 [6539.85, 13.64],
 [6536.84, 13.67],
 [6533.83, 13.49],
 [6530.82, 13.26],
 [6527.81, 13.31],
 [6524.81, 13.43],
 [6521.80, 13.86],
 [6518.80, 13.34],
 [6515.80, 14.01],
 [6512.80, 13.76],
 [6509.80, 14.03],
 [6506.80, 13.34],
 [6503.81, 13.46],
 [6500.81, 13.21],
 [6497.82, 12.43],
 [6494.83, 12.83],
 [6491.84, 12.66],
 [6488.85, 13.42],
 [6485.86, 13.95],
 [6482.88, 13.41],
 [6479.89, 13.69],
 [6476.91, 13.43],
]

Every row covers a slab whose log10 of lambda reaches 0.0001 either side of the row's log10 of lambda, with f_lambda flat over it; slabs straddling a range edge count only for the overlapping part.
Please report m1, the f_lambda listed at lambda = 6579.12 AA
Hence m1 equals 13.48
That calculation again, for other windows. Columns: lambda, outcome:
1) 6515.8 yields 14.01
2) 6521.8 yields 13.86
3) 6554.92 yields 12.62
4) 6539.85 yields 13.64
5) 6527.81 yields 13.31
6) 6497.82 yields 12.43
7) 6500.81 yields 13.21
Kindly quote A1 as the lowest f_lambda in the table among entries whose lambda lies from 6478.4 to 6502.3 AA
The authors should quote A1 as 12.43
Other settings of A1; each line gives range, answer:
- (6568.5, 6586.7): 12.87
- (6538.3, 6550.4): 13.22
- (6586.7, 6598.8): 12.75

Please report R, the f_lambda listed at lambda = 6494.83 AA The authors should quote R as 12.83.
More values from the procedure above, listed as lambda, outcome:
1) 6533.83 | 13.49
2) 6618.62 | 13.58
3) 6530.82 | 13.26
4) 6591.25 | 13.05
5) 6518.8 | 13.34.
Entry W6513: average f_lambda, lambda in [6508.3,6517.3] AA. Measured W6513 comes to 13.9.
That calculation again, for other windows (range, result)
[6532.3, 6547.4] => 13.5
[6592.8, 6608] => 13.2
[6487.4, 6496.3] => 13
